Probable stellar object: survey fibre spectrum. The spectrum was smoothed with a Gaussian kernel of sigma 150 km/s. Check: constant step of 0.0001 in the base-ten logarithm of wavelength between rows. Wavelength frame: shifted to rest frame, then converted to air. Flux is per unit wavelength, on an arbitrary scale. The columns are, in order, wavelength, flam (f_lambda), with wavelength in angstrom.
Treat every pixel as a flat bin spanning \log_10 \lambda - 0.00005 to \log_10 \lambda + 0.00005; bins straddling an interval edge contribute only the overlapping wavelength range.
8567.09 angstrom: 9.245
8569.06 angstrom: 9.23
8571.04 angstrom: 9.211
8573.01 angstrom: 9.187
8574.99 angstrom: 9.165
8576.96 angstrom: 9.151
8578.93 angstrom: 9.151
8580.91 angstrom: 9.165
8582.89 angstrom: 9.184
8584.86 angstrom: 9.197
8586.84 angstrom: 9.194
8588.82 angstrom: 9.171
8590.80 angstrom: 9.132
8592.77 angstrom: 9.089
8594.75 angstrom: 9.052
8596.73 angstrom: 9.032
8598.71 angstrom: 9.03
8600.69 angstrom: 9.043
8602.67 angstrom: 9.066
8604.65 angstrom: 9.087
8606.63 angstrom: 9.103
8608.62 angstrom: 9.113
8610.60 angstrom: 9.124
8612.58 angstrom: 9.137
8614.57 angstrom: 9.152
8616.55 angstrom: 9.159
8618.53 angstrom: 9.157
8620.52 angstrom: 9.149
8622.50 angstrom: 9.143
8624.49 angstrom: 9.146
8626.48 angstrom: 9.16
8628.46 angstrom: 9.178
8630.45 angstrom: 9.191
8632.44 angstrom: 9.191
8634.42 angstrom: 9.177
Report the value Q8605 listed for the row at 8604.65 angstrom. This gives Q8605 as 9.087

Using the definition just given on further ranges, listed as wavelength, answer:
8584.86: 9.197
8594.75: 9.052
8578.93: 9.151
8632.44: 9.191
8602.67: 9.066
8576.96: 9.151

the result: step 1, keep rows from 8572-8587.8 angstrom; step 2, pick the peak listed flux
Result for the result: 9.197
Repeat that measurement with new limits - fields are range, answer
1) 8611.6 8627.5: 9.16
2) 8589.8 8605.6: 9.132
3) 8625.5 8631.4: 9.191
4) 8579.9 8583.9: 9.184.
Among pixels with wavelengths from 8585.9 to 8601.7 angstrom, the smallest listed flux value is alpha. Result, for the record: 9.03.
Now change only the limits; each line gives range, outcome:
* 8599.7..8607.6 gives 9.043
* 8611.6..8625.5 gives 9.137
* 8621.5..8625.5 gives 9.143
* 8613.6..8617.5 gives 9.152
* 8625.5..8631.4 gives 9.16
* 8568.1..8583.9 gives 9.151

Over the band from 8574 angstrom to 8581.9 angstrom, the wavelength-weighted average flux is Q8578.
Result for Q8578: 9.16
